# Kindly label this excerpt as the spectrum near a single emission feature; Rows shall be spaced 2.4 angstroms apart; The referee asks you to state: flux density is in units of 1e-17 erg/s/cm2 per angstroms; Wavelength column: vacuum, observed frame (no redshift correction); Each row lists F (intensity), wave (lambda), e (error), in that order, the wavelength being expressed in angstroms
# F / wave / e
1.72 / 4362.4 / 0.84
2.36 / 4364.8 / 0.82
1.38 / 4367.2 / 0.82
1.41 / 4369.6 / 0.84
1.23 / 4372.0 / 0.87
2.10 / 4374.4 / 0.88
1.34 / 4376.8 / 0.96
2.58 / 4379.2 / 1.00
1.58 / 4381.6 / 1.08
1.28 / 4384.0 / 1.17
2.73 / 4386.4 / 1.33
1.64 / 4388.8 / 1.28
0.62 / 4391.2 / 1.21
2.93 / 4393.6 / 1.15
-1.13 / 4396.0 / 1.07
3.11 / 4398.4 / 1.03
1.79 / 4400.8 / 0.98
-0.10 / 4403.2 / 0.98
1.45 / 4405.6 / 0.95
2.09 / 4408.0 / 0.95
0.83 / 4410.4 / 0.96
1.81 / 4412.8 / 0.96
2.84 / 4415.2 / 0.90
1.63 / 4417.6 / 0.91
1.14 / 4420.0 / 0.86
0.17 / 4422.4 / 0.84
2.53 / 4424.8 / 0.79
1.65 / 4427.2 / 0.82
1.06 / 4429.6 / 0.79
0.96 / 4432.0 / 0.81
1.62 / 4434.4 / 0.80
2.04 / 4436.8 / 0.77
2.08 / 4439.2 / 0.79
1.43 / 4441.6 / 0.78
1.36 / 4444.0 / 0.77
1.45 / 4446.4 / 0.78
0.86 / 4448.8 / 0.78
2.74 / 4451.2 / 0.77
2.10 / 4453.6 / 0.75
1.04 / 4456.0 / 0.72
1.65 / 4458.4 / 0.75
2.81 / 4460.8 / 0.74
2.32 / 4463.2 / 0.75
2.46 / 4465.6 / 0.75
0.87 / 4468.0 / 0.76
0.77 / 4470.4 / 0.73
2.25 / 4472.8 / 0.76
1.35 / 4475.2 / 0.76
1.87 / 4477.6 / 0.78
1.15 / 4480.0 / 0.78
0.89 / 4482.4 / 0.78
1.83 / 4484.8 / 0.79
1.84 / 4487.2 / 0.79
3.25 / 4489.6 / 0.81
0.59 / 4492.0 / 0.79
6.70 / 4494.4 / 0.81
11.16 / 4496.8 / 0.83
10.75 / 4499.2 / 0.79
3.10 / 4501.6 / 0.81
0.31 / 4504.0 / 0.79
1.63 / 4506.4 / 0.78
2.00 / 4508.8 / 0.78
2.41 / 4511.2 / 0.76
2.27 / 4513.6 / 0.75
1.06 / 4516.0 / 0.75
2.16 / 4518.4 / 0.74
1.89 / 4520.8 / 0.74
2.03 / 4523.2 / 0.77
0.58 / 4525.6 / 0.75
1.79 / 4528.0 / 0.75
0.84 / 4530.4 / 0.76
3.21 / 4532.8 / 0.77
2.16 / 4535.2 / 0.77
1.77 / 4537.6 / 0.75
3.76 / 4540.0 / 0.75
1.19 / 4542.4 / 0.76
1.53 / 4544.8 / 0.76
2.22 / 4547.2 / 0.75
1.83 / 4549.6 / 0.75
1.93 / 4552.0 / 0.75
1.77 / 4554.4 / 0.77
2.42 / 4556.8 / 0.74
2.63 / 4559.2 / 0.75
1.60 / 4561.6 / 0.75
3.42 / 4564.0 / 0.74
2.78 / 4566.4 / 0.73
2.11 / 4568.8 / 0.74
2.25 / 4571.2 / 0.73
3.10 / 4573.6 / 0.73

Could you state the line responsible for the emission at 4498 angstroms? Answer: [O II] 3727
